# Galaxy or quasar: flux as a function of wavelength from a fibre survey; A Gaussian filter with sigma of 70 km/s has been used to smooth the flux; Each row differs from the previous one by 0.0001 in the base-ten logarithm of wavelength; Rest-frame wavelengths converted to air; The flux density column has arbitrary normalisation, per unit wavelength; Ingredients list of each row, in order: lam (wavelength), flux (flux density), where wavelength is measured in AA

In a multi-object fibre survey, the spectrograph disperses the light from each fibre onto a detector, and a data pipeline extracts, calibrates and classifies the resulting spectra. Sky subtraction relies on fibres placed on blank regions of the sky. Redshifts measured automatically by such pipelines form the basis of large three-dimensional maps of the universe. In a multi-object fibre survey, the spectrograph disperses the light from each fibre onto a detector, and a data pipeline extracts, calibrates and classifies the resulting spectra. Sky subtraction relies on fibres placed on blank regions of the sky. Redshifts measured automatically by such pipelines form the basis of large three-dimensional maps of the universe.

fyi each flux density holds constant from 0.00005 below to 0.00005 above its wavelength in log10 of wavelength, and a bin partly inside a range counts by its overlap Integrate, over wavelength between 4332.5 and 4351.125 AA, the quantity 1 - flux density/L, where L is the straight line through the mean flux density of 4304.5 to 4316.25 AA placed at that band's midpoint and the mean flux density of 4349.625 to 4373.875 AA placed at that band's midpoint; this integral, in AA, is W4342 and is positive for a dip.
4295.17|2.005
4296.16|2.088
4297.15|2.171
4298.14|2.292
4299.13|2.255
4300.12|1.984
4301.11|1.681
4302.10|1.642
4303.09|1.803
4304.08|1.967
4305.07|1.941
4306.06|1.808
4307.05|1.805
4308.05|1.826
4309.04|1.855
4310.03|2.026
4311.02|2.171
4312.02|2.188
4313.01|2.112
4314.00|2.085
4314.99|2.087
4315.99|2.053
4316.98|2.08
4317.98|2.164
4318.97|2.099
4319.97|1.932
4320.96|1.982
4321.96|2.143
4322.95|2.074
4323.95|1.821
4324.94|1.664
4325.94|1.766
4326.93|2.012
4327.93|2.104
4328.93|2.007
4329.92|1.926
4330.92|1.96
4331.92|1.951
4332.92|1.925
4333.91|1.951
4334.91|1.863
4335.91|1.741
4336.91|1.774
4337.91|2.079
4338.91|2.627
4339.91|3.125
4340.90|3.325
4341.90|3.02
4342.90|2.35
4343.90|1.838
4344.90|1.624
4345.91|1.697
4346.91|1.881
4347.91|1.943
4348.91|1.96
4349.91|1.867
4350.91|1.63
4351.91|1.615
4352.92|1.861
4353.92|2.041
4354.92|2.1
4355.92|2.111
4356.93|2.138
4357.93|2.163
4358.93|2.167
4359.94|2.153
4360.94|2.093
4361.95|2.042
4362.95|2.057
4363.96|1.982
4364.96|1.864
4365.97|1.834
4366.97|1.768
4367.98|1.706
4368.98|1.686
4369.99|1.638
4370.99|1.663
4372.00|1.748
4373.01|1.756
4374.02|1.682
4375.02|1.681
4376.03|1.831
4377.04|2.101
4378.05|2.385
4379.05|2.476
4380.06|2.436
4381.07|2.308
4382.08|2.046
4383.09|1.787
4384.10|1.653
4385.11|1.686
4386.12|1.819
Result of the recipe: -1.8 AA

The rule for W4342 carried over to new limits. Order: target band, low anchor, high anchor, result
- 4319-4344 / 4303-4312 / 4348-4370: -2.4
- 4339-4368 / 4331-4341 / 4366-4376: -1.9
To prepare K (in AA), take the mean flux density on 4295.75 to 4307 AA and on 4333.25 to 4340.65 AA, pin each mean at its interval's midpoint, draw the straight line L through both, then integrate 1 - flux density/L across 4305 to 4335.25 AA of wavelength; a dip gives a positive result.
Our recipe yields 1.5 AA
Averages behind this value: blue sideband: 1.96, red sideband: 2.2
